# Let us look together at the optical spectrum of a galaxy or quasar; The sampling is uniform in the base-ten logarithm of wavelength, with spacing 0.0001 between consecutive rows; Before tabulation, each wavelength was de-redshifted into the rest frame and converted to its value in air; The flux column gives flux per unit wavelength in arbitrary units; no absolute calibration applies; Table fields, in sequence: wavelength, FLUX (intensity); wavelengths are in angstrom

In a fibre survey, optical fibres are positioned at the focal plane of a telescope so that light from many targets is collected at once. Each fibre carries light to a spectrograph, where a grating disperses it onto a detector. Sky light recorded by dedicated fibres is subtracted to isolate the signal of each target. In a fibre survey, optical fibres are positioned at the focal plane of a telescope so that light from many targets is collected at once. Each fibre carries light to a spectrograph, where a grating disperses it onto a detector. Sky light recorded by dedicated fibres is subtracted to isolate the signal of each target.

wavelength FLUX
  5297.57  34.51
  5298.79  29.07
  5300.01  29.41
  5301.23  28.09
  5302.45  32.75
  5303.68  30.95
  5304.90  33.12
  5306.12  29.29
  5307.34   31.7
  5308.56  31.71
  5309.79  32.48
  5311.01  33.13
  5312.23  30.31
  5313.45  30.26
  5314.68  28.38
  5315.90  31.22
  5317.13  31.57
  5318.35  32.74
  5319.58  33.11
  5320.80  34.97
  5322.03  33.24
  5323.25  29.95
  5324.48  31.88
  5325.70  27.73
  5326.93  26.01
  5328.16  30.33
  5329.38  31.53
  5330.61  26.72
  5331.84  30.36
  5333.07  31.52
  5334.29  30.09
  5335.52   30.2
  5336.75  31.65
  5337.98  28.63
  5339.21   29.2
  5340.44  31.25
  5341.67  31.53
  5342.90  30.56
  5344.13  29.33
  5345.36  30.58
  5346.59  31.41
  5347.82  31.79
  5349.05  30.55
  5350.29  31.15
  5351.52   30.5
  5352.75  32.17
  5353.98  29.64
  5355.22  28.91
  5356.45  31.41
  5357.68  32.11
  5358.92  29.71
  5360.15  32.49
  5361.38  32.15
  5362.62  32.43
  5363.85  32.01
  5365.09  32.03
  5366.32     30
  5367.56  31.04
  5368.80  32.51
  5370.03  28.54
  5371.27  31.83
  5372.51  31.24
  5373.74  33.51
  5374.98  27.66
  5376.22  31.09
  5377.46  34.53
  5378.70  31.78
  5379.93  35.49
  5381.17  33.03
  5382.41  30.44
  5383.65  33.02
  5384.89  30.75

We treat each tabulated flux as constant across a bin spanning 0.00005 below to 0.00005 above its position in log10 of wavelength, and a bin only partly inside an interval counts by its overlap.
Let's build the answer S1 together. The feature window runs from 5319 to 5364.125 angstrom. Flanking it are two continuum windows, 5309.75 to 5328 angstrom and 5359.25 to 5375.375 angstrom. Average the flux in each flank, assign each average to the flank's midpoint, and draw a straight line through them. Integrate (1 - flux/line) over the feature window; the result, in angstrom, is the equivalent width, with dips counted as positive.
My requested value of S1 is 0.64 angstrom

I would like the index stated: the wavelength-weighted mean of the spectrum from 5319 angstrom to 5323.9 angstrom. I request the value 32.8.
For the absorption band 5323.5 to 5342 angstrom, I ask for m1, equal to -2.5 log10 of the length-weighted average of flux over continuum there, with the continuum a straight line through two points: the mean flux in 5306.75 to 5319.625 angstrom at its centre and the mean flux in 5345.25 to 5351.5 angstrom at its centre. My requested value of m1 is 0.048 mag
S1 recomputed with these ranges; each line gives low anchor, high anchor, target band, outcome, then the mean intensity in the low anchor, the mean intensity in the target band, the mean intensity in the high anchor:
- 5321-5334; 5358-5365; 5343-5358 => 0.2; 30.1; 30.8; 31.8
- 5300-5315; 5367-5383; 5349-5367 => 0.2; 31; 31.2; 31.8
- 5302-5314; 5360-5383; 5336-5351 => 0.5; 31.6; 30.6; 31.8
